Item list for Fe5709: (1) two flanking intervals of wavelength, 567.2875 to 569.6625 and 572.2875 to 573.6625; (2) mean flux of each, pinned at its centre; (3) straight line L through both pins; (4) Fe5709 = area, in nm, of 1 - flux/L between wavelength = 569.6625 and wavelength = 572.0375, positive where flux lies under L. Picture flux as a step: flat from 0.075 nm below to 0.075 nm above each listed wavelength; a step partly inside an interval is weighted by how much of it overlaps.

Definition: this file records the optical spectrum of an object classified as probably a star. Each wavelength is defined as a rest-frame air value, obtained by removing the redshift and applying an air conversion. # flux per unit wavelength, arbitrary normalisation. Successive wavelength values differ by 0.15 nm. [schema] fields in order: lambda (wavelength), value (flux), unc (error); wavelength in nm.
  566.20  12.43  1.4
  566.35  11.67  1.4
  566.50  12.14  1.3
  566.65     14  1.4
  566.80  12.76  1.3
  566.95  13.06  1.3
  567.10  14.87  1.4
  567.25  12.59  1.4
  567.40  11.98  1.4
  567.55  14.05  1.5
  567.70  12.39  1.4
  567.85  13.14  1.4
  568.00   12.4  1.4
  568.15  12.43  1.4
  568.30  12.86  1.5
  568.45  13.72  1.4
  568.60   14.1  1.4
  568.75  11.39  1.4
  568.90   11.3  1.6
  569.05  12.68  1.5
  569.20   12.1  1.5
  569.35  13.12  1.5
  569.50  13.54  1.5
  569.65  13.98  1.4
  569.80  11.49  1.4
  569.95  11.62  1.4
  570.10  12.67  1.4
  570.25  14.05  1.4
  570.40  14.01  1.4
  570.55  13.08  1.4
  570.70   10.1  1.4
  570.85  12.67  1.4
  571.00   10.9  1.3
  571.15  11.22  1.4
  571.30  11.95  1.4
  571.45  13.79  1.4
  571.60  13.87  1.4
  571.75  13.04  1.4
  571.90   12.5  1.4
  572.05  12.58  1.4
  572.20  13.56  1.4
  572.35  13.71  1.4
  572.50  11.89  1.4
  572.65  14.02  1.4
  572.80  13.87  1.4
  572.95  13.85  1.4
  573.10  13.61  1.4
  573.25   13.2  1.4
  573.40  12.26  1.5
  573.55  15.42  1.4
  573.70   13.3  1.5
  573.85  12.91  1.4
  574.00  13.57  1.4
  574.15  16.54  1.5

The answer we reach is 0.12 nm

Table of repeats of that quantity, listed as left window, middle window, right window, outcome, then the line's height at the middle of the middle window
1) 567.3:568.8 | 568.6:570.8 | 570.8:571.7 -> 0.01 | 12.6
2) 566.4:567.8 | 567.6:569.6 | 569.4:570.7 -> 0.04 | 13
